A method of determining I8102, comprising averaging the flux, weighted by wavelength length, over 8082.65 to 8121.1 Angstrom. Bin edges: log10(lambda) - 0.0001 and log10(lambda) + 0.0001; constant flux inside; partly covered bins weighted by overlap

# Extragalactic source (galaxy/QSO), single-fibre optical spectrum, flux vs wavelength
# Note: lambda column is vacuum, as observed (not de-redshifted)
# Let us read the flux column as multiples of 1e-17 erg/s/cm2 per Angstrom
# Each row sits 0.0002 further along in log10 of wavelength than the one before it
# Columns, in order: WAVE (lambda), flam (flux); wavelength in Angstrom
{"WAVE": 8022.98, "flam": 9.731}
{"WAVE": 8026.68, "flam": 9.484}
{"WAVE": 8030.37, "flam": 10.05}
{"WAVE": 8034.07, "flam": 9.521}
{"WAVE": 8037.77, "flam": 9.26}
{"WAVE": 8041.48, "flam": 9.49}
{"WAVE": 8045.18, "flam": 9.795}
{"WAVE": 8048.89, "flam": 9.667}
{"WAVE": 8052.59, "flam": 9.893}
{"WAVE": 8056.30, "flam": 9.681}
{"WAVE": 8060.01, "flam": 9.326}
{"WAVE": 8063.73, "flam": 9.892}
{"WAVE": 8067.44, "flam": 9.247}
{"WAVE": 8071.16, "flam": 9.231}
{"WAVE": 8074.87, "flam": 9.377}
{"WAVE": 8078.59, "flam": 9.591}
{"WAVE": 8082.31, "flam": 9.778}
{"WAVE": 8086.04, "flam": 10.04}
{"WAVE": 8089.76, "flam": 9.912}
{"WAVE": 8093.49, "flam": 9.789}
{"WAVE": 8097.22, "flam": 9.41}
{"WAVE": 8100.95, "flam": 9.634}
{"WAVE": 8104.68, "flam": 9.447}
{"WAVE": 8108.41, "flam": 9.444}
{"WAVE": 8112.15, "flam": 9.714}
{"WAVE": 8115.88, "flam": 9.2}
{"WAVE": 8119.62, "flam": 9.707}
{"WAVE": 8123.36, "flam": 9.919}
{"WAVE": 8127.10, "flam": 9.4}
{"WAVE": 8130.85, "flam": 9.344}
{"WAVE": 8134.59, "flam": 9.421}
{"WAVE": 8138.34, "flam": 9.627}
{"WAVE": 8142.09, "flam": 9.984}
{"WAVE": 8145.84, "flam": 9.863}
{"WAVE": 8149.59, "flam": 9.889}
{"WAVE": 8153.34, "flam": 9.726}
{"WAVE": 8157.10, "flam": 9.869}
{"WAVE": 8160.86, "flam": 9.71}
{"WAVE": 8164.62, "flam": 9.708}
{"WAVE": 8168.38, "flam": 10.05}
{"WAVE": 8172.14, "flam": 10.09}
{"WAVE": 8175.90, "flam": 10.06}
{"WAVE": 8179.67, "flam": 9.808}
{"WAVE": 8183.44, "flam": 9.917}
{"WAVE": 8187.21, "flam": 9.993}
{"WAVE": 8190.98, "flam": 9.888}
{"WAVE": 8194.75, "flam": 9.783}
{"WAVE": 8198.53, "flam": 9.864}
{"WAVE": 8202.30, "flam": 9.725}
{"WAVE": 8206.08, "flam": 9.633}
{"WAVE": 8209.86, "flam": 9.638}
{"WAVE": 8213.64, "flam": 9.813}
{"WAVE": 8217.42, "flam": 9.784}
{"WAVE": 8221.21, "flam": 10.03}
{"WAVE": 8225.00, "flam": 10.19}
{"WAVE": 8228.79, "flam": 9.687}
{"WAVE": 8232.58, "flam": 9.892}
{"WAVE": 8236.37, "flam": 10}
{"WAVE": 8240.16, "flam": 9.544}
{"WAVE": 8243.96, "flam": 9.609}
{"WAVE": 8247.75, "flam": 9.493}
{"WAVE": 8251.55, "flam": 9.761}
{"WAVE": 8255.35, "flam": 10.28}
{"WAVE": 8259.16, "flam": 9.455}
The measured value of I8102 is 9.63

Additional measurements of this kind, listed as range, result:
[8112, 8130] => 9.56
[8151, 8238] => 9.86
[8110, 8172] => 9.71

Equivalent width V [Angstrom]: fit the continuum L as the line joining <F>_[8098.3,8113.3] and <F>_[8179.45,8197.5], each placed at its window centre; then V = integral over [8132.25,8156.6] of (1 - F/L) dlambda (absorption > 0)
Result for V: -0.1 Angstrom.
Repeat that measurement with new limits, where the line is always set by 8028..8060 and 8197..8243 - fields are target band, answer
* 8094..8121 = 0.53 Angstrom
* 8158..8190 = -0.47 Angstrom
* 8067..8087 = 0.28 Angstrom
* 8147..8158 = -0.09 Angstrom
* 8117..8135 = 0.32 Angstrom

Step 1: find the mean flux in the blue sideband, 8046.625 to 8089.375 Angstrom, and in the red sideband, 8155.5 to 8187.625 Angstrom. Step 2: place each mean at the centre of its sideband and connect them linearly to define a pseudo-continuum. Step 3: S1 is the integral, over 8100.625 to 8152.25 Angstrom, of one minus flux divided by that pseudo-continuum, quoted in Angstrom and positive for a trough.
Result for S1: 0.9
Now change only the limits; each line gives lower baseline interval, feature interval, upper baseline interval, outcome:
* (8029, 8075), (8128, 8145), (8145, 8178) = 0.4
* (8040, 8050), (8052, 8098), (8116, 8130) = 0.0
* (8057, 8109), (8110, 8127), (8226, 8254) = 0.0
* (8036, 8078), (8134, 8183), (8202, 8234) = -0.6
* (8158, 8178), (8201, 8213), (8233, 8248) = 0.2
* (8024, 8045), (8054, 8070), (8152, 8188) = 0.2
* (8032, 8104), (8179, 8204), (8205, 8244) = -0.2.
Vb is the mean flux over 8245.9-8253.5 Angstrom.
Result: 9.63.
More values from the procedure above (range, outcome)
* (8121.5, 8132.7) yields 9.55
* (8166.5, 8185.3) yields 9.99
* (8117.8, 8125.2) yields 9.81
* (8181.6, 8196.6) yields 9.9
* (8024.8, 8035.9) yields 9.69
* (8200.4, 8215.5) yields 9.71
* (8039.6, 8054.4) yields 9.71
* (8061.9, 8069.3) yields 9.57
